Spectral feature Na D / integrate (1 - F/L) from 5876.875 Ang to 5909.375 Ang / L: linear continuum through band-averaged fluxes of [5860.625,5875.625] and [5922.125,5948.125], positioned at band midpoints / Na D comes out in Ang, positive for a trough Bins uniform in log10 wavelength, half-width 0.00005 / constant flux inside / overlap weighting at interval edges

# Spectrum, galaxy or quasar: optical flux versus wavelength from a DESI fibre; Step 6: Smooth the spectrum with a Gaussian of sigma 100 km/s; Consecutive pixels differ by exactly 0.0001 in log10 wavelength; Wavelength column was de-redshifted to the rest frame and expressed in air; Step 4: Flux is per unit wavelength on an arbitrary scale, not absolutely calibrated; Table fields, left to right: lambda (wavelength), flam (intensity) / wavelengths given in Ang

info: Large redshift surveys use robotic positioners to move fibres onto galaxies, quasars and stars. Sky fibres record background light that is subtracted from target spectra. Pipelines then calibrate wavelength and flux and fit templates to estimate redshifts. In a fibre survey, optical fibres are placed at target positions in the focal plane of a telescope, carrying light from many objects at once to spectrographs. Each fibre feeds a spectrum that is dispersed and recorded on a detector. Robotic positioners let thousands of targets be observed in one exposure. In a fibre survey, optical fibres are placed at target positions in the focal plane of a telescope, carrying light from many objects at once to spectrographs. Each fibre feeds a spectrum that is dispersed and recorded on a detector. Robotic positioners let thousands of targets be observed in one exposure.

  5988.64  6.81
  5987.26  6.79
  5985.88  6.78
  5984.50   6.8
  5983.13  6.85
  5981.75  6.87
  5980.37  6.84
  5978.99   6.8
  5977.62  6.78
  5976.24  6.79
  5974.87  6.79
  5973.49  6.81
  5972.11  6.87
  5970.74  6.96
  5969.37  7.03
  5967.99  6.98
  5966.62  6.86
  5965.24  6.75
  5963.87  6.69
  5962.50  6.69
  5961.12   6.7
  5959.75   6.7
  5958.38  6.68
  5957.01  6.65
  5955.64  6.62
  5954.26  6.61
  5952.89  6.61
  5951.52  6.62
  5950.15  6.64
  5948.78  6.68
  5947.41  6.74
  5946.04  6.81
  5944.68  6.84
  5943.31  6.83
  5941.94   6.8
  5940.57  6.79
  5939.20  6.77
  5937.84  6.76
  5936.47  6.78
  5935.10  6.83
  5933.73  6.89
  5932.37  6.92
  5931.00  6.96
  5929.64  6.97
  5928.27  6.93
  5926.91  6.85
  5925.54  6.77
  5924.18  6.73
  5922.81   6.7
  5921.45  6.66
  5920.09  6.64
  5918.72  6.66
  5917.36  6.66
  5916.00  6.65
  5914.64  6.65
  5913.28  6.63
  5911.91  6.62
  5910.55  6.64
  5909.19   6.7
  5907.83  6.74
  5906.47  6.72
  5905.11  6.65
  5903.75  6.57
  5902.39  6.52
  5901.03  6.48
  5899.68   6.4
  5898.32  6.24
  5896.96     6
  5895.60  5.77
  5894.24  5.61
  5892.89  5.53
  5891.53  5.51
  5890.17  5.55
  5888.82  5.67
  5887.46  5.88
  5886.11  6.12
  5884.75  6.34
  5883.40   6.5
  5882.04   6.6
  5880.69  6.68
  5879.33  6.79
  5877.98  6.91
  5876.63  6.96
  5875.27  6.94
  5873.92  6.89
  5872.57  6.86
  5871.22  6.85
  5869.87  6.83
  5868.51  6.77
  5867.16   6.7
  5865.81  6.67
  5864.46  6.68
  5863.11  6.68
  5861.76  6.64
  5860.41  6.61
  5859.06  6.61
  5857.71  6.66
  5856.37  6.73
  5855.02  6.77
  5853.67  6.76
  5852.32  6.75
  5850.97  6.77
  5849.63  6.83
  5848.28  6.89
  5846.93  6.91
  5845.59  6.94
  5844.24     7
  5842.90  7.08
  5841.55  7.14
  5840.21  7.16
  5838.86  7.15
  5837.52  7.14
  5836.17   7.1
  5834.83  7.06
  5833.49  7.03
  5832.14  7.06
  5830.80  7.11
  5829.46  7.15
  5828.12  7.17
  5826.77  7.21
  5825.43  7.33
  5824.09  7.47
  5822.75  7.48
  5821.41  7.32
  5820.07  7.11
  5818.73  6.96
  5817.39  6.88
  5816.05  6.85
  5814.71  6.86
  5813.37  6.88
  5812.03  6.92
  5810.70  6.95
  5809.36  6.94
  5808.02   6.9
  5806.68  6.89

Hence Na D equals 2.5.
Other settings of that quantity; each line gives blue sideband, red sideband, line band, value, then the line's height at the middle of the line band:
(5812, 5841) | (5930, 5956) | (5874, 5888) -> 0.72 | 6.95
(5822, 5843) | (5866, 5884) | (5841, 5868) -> 0.73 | 6.98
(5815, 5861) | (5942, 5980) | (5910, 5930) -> 0.38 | 6.84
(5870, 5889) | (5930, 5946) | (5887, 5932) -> 1.92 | 6.72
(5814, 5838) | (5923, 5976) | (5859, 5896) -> 2.91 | 6.98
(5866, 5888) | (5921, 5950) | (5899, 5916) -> 0.33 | 6.74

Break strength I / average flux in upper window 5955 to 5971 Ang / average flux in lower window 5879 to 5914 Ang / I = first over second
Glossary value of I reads 1.08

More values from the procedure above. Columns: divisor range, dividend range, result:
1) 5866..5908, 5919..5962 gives 1.05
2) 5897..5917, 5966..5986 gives 1.04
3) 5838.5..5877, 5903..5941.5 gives 0.99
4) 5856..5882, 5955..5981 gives 1.00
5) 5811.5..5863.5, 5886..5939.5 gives 0.93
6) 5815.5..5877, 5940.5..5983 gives 0.97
